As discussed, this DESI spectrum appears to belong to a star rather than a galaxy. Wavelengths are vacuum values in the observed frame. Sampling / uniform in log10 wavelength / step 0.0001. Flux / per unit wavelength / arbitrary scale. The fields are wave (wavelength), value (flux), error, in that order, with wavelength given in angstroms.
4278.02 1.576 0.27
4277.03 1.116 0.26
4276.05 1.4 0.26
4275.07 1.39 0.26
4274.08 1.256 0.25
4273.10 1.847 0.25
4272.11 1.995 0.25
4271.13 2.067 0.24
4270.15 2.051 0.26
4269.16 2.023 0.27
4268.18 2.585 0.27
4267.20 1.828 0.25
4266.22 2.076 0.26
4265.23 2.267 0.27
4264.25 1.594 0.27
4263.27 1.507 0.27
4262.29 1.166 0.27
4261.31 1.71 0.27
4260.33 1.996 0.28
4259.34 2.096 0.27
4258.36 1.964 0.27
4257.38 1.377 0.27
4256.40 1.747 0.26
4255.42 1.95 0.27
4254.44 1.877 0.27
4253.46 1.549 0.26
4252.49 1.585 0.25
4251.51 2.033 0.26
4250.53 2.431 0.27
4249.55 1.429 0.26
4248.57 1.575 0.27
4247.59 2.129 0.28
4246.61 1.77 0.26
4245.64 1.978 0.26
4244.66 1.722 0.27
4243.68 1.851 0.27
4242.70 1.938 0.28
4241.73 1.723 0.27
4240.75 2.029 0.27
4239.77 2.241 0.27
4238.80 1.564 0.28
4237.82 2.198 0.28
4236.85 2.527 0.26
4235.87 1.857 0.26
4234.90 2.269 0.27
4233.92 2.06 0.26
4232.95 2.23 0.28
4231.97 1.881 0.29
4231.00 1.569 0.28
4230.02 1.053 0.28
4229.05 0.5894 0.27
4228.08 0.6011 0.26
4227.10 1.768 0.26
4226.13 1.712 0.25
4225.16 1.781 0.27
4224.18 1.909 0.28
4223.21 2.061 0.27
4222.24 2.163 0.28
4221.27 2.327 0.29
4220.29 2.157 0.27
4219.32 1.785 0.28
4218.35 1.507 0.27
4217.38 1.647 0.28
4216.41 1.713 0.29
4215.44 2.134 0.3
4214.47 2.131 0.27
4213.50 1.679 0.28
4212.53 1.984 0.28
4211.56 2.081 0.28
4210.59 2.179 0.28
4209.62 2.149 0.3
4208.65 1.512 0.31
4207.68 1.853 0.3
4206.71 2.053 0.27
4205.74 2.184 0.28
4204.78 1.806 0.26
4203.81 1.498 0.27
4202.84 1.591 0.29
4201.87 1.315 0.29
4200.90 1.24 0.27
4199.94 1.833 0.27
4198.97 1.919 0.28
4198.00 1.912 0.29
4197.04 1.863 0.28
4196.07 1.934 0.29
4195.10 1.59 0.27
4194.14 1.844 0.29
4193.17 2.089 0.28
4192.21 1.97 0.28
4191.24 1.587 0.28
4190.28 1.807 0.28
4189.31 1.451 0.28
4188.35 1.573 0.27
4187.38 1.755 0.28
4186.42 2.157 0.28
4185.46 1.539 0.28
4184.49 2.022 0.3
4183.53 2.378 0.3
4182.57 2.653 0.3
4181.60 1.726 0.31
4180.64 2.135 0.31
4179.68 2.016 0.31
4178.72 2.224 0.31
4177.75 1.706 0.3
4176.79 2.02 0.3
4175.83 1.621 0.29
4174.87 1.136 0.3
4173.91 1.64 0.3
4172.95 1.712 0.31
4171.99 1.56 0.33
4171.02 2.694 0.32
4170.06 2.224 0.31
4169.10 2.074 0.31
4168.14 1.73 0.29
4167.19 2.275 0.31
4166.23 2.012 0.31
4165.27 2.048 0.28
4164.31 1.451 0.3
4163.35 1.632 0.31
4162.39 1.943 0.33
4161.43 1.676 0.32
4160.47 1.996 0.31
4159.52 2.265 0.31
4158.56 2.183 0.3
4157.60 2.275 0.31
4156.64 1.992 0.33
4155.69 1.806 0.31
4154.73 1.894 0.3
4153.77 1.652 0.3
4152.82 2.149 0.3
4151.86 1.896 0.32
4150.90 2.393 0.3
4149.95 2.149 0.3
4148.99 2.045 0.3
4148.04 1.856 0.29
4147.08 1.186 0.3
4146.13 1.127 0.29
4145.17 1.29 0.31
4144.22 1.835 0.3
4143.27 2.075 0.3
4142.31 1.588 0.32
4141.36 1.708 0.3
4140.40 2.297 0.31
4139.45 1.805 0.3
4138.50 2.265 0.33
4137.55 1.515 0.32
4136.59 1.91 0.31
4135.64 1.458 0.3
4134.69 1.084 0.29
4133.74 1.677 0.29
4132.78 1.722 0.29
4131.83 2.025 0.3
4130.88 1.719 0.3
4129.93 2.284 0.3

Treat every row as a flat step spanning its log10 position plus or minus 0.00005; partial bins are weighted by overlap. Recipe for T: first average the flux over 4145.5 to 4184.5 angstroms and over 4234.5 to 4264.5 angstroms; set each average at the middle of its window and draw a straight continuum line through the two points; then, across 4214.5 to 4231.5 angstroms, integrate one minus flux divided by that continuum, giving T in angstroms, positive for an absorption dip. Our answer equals 1.7 angstroms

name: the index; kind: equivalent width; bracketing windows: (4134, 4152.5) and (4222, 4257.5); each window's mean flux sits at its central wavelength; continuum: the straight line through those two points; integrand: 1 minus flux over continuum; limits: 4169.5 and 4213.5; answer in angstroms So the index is -1.8 angstroms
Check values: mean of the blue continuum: 1.76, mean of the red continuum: 1.81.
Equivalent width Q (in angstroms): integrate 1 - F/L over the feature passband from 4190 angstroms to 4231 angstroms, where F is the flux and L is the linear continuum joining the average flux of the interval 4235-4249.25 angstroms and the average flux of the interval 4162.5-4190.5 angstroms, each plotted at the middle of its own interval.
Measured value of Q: 3.1 angstroms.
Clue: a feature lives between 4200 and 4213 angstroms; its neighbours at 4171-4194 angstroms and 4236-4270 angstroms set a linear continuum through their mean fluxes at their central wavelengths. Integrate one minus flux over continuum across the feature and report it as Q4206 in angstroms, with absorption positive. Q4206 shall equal 0.47 angstroms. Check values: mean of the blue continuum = 1.86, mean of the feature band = 1.8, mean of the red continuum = 1.88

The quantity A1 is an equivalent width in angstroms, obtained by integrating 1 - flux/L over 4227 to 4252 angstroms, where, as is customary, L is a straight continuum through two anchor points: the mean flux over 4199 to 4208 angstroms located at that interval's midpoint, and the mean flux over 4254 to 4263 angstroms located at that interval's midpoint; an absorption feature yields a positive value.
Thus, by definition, -0.94 angstroms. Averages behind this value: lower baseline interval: 1.72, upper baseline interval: 1.76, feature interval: 1.81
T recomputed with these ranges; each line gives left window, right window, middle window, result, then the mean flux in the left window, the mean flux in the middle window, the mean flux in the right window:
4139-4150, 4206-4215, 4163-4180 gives -0.5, 1.73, 1.88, 1.96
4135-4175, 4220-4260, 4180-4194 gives -0.4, 1.87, 1.92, 1.83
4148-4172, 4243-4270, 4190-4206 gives 1.5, 2.01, 1.76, 1.85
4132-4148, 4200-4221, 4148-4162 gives -2.6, 1.67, 2.02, 1.82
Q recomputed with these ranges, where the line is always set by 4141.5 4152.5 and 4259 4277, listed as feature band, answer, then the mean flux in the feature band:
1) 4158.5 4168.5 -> -0.8 angstroms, 1.92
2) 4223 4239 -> 0.5 angstroms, 1.74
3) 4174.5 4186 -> -1.0 angstroms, 1.94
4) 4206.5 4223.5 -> -1.5 angstroms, 1.95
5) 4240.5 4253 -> -0.4 angstroms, 1.86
